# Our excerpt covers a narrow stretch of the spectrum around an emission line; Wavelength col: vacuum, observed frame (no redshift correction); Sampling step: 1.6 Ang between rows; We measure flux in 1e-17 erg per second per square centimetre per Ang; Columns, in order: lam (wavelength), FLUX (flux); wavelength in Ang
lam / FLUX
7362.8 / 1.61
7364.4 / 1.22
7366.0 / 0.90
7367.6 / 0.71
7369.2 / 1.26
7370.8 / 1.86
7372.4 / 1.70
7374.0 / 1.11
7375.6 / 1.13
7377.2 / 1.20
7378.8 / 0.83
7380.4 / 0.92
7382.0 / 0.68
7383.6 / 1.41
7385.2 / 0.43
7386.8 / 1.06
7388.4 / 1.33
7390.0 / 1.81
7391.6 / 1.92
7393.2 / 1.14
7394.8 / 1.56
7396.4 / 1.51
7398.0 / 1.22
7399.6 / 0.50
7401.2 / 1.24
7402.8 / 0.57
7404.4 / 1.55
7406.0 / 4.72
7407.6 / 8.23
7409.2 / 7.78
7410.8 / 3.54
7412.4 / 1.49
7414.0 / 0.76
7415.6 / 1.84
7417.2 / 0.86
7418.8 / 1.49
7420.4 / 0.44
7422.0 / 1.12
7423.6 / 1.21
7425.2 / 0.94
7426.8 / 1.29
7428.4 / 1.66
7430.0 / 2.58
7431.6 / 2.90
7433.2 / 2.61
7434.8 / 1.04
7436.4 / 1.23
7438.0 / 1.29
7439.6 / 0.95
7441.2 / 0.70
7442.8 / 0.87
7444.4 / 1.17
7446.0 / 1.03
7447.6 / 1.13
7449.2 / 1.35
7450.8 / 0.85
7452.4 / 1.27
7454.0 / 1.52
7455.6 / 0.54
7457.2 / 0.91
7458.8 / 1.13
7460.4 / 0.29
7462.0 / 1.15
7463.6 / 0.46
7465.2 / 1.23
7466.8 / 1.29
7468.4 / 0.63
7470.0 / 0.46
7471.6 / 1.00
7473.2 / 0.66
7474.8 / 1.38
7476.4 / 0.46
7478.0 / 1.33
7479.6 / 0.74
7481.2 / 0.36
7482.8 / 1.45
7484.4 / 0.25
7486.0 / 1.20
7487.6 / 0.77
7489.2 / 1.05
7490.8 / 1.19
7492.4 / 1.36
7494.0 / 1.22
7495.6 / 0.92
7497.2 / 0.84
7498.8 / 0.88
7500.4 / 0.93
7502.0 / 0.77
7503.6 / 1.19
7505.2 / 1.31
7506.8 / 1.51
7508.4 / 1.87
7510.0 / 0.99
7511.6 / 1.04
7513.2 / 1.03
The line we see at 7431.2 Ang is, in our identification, [N II] 6583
